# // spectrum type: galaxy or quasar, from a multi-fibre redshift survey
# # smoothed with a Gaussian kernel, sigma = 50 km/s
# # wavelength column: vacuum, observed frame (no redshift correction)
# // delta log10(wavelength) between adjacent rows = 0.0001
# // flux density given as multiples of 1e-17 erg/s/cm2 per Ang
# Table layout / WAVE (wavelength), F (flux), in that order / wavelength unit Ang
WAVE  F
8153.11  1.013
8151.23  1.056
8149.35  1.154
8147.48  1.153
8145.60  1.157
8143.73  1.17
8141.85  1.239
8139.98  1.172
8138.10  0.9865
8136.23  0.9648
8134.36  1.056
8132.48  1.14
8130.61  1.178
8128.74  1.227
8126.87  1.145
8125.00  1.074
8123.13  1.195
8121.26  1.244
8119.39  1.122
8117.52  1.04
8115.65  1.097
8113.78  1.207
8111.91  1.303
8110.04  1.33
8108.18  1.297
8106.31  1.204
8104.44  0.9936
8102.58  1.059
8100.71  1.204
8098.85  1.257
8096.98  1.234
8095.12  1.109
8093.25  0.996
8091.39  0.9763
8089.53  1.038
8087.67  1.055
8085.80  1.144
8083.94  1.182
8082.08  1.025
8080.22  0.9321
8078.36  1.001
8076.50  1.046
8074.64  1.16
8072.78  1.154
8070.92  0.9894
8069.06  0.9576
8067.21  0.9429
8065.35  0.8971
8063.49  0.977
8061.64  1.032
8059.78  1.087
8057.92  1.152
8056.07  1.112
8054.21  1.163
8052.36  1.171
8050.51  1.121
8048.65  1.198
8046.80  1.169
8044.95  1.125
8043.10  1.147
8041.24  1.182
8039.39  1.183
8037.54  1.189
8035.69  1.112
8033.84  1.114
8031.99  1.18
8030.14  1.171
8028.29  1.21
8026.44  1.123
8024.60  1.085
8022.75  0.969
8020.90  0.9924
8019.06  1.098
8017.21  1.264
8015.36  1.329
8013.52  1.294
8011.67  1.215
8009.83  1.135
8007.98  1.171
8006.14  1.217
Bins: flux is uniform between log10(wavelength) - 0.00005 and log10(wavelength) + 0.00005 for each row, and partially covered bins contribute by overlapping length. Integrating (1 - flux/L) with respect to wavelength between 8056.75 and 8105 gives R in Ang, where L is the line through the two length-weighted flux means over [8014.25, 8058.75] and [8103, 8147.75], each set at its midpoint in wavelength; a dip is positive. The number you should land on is 3.7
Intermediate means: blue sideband 1.15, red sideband 1.15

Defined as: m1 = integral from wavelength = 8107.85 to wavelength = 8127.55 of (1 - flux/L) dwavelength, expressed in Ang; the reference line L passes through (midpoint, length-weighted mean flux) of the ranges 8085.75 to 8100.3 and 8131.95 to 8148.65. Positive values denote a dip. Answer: -1.3 Ang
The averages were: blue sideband 1.1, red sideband 1.12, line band 1.18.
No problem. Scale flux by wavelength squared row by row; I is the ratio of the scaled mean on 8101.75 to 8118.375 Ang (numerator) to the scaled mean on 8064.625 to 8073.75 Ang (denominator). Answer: 1.2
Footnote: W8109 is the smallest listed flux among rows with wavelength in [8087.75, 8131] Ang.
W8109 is 0.9763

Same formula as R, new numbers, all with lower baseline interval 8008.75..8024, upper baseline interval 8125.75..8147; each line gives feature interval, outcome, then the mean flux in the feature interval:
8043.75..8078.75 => 2.2 Ang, 1.08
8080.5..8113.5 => 0.0 Ang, 1.14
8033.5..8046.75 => 0.0 Ang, 1.15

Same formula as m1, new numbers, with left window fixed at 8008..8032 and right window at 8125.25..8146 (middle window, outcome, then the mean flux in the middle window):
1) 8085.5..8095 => 0.8 Ang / 1.04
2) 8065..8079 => 1.5 Ang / 1.02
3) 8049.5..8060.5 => 0.1 Ang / 1.14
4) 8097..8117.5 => -1.0 Ang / 1.19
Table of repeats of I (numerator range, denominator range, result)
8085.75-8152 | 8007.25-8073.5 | 1.03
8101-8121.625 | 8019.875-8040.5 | 1.07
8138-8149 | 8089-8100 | 1.06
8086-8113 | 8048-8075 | 1.08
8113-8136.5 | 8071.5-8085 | 1.07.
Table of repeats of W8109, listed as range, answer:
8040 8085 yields 0.8971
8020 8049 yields 0.969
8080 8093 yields 0.9321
